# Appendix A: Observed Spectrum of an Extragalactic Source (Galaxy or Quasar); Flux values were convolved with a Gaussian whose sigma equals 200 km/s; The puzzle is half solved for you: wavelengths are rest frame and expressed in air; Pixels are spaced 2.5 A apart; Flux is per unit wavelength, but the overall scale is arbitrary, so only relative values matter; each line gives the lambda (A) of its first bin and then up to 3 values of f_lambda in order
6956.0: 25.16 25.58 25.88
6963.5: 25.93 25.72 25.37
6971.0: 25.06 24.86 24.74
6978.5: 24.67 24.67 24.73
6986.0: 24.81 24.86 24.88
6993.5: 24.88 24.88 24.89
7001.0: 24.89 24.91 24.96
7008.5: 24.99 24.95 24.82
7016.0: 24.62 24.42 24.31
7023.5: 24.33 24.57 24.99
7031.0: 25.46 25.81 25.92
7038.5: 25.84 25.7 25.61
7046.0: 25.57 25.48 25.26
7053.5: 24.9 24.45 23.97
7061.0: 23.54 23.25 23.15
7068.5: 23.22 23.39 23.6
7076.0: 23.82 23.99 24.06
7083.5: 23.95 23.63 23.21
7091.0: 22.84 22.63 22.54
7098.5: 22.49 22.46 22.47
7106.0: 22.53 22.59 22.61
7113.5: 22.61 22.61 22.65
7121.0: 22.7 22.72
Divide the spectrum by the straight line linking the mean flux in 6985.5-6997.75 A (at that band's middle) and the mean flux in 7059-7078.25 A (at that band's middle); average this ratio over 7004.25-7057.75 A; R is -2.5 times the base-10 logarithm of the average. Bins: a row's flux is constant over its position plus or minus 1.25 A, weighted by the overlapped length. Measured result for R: -0.04 mag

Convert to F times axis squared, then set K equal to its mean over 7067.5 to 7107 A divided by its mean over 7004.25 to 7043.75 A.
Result 0.94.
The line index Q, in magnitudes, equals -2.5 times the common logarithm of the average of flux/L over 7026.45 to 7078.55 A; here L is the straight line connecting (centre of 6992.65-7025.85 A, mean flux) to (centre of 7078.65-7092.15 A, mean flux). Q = -0.02 mag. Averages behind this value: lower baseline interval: 24.8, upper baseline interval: 23.6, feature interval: 24.6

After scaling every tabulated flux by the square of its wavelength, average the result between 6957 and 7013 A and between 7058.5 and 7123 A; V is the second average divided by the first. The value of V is 0.9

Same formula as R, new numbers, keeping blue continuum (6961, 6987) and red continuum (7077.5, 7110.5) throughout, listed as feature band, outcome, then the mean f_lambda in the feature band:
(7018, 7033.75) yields -0.03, 24.8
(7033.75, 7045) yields -0.08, 25.8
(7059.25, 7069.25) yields 0.01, 23.3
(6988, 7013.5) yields -0.01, 24.9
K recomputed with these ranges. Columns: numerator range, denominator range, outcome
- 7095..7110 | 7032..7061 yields 0.91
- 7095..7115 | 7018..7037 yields 0.92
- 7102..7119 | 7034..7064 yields 0.92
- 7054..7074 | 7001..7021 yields 0.97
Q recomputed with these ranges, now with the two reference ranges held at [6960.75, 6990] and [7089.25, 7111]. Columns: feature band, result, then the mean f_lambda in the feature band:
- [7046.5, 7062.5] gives -0.05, 24.6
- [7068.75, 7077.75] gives -0.02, 23.6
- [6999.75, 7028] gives -0.02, 24.7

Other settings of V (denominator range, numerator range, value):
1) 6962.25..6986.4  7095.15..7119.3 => 0.93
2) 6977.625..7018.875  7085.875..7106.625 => 0.94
